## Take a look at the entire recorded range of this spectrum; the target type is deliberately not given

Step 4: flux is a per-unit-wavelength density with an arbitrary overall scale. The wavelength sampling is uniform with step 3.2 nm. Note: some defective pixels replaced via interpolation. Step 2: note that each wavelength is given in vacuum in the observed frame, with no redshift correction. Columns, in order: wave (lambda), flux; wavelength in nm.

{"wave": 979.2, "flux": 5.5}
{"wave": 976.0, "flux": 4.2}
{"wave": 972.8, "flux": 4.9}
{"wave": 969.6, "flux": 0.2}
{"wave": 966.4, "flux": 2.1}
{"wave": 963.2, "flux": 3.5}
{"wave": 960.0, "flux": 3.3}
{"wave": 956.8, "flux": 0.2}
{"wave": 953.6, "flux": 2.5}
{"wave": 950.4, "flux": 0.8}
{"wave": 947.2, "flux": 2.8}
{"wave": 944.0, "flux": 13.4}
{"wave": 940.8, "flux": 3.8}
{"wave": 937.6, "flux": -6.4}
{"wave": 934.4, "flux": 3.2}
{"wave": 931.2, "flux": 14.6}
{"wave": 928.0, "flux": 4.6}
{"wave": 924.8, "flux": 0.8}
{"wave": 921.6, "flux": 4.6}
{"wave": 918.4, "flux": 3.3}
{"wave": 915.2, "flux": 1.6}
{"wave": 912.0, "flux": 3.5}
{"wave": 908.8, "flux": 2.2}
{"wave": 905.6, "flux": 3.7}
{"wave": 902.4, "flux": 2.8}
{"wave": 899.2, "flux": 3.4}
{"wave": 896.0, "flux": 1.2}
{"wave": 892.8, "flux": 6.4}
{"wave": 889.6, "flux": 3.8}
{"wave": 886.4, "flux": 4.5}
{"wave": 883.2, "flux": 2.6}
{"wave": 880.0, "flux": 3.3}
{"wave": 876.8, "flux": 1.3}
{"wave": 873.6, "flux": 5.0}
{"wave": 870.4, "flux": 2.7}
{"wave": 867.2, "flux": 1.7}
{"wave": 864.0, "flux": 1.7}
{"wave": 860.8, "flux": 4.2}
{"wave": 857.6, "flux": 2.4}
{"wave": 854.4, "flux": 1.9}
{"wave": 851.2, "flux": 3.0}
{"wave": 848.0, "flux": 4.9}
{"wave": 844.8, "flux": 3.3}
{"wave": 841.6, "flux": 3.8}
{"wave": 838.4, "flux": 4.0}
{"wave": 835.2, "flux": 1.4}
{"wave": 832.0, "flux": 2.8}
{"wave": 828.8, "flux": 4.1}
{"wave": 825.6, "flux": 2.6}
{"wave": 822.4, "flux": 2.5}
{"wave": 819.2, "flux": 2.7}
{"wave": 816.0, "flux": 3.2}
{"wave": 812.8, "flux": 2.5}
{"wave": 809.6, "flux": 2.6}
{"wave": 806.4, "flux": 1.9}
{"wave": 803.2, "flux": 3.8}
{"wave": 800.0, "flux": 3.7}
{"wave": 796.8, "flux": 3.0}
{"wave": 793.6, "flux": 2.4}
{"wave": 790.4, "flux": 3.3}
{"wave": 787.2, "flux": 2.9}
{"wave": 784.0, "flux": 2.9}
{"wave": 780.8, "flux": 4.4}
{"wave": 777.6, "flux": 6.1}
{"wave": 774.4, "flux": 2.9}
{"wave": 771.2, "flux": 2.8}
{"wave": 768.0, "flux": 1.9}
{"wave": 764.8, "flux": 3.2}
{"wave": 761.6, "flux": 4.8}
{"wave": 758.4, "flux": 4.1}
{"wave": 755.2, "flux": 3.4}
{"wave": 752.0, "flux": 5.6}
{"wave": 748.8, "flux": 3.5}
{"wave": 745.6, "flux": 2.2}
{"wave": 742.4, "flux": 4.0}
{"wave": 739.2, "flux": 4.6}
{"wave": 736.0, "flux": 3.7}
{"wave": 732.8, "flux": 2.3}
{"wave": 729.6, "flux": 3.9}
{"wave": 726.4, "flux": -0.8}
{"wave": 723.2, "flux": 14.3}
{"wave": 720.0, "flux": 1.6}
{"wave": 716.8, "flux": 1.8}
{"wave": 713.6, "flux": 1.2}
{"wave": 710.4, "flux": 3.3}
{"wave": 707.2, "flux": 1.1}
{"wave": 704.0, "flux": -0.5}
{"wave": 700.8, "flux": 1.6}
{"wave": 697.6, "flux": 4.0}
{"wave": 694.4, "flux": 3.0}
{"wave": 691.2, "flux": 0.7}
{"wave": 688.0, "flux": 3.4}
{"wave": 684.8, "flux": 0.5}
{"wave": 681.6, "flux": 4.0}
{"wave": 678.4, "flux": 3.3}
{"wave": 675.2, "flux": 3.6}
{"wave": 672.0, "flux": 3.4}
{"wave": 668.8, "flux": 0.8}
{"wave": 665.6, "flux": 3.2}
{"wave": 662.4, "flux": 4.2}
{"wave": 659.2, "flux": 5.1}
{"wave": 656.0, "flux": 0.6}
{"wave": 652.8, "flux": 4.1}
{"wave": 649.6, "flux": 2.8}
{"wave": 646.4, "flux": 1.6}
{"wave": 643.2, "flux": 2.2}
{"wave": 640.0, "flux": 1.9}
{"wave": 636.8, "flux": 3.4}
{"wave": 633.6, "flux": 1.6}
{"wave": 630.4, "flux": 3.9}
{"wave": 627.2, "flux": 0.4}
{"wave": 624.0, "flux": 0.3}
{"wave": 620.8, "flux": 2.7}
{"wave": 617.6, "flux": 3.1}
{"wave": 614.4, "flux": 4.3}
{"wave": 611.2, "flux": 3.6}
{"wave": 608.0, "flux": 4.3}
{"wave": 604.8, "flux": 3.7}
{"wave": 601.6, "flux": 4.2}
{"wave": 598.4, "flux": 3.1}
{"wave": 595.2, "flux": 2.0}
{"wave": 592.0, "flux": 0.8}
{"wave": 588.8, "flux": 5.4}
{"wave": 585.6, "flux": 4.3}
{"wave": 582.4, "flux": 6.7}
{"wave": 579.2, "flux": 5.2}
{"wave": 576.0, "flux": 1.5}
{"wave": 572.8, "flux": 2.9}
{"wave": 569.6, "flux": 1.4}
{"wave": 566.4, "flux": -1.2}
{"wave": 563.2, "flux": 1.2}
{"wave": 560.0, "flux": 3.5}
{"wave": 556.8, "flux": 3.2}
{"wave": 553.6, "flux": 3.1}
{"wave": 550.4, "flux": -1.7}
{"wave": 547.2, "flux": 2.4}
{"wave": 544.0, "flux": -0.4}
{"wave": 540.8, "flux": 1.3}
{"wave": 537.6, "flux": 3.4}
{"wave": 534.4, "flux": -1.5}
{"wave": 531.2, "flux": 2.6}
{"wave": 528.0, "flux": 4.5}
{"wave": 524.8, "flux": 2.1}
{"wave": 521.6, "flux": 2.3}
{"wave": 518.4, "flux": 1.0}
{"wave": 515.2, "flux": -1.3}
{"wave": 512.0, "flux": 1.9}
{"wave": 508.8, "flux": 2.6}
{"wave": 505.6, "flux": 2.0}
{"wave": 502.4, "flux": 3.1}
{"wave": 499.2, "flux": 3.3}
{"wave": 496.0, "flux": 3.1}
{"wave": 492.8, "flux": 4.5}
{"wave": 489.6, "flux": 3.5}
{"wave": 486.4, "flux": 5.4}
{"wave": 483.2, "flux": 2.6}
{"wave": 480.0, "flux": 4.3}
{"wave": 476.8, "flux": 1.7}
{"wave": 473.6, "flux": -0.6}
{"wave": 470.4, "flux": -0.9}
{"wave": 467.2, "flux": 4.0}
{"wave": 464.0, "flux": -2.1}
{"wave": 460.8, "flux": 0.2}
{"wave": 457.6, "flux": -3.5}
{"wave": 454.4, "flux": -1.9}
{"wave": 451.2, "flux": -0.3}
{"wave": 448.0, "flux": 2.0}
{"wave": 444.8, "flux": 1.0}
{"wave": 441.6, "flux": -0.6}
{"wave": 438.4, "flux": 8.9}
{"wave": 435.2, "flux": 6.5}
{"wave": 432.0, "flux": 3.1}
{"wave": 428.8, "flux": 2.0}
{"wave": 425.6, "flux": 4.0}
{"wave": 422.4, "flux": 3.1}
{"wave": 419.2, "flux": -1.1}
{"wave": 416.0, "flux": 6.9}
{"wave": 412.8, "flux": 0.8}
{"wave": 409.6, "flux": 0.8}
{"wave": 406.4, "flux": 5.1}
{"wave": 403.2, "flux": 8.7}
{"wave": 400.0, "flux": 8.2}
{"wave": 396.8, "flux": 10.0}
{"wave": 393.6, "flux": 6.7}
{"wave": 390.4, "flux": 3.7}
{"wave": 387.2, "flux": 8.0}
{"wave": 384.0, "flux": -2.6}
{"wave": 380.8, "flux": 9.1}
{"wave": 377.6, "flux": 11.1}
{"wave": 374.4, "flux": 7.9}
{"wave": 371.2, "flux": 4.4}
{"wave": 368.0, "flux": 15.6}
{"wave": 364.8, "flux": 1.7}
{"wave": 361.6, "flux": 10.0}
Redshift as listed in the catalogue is 0.942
